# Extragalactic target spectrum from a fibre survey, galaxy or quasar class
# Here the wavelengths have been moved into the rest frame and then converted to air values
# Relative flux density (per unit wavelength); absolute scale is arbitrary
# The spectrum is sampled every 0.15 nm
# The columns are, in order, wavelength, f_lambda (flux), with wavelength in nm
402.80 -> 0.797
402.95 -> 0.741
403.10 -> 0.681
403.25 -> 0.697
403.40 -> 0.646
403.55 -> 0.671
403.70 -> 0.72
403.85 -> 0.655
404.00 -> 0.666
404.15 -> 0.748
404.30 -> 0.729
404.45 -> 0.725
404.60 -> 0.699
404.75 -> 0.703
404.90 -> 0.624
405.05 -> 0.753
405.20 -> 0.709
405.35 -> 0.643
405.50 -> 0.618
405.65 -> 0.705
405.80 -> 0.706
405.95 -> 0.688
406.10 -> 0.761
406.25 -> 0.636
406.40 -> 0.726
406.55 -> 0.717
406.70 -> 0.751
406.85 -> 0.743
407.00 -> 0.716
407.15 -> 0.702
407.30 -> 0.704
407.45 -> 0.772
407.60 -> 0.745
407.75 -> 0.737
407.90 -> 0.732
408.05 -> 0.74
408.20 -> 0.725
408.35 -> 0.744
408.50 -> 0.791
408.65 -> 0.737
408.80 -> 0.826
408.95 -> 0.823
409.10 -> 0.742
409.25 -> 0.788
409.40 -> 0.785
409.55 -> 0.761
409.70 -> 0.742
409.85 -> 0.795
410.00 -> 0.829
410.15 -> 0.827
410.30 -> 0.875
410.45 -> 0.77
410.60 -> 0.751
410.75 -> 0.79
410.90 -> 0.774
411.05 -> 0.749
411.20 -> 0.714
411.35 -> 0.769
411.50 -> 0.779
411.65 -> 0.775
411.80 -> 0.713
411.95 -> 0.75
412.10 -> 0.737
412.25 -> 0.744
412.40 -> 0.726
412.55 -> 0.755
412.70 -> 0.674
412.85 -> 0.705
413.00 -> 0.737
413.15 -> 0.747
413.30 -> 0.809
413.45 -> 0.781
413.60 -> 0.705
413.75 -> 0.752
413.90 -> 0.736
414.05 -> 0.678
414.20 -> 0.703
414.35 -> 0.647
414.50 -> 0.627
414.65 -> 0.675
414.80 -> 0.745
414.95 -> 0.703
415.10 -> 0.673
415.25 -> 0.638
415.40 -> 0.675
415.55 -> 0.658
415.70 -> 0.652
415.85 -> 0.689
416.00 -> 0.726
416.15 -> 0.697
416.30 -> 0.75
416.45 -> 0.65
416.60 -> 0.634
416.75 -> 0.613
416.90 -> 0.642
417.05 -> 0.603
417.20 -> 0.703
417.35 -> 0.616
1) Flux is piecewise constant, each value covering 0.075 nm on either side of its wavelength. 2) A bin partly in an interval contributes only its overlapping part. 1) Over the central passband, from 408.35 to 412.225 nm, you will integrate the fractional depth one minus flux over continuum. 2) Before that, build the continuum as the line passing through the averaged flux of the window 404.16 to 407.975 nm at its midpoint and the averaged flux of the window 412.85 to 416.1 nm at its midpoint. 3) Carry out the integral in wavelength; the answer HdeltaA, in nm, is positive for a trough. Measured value -0.37 nm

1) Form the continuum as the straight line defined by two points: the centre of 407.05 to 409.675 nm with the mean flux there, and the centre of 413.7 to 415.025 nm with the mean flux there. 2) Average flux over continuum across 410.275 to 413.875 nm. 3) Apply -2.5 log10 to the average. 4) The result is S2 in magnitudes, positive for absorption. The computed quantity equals -0.05 mag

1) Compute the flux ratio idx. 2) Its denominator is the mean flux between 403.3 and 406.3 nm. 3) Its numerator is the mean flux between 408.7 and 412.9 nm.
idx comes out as 1.11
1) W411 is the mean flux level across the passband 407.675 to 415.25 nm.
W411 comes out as 0.747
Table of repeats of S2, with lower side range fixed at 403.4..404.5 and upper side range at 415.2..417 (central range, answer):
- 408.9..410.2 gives -0.15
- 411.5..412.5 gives -0.10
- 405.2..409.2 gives -0.06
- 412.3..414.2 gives -0.09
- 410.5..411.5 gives -0.12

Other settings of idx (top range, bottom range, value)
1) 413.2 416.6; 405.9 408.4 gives 0.96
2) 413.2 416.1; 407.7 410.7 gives 0.90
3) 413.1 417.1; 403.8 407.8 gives 0.98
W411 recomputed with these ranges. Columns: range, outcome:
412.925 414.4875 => 0.725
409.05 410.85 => 0.788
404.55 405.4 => 0.69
